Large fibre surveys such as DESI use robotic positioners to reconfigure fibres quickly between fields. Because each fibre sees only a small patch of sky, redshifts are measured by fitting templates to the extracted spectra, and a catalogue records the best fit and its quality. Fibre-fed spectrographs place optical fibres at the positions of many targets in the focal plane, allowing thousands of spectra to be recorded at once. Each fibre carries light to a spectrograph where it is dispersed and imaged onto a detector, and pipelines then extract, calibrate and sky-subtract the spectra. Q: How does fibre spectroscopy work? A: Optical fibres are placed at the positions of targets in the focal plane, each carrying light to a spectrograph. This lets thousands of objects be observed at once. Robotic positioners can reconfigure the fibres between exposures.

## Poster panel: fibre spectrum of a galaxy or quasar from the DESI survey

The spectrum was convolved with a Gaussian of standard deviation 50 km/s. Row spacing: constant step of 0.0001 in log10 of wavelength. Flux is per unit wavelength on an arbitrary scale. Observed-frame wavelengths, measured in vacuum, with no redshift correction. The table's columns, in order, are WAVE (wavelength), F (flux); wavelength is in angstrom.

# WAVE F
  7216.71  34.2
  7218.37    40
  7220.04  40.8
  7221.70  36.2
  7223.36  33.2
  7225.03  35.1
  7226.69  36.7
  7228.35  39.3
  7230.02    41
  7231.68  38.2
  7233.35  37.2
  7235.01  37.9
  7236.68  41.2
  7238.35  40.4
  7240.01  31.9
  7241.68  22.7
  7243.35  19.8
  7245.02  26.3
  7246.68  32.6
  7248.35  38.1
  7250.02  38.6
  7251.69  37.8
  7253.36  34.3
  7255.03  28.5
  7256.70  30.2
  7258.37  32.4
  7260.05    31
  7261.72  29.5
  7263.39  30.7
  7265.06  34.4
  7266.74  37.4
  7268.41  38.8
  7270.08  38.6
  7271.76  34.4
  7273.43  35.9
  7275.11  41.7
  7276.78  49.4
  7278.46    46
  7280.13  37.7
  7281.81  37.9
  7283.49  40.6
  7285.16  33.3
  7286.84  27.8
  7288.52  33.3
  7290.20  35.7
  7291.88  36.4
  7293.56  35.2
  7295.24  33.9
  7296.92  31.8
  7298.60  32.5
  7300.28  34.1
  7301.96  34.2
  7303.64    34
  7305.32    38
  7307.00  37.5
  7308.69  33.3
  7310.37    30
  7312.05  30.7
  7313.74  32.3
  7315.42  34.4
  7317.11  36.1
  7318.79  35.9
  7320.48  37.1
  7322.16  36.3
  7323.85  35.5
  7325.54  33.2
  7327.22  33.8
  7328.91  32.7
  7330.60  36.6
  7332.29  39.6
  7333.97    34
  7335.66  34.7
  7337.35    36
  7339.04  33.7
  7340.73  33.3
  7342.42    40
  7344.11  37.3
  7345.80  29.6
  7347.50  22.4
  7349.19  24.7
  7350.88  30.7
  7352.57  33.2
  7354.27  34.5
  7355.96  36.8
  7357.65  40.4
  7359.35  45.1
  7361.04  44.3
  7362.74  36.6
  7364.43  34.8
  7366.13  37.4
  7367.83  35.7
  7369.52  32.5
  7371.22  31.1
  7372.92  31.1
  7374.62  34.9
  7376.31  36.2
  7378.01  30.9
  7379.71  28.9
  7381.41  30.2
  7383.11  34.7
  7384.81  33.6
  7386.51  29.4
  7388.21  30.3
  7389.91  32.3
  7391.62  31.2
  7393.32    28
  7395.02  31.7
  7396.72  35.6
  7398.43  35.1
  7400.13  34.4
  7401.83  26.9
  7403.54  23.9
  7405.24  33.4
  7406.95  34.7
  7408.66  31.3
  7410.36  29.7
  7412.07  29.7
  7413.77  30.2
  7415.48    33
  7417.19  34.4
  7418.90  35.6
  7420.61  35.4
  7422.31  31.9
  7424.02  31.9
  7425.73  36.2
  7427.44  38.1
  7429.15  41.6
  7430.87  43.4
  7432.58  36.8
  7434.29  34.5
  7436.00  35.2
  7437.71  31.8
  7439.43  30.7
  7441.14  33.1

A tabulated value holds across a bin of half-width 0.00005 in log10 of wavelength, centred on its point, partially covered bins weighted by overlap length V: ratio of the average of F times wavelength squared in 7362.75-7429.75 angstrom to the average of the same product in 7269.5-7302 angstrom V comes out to 0.92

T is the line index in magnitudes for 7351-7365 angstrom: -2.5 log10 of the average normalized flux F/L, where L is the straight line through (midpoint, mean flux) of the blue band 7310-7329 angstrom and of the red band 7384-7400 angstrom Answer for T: -0.15 mag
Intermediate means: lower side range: 34.2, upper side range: 32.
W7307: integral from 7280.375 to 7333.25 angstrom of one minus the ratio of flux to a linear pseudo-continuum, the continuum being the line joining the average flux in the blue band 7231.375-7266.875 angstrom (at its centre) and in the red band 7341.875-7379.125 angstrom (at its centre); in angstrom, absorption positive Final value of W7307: -1.4 angstrom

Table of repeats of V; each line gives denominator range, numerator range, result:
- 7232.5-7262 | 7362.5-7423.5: 1.03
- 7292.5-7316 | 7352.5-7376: 1.10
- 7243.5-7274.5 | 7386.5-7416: 0.96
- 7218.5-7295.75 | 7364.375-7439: 0.97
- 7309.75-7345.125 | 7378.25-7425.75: 0.93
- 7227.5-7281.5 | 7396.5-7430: 0.97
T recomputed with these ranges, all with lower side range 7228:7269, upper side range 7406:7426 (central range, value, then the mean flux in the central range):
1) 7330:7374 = -0.05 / 34.8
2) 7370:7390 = 0.03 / 32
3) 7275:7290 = -0.14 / 38.4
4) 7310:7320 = 0.00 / 33.5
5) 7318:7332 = -0.06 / 35.3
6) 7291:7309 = -0.04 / 34.7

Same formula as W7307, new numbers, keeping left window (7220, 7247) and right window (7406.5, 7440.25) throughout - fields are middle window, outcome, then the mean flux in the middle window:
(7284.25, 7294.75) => 0.25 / 33.7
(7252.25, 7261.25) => 0.82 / 31.4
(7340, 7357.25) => 0.99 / 32.5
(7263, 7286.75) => -2.49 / 38.2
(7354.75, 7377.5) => -1.43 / 36.6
